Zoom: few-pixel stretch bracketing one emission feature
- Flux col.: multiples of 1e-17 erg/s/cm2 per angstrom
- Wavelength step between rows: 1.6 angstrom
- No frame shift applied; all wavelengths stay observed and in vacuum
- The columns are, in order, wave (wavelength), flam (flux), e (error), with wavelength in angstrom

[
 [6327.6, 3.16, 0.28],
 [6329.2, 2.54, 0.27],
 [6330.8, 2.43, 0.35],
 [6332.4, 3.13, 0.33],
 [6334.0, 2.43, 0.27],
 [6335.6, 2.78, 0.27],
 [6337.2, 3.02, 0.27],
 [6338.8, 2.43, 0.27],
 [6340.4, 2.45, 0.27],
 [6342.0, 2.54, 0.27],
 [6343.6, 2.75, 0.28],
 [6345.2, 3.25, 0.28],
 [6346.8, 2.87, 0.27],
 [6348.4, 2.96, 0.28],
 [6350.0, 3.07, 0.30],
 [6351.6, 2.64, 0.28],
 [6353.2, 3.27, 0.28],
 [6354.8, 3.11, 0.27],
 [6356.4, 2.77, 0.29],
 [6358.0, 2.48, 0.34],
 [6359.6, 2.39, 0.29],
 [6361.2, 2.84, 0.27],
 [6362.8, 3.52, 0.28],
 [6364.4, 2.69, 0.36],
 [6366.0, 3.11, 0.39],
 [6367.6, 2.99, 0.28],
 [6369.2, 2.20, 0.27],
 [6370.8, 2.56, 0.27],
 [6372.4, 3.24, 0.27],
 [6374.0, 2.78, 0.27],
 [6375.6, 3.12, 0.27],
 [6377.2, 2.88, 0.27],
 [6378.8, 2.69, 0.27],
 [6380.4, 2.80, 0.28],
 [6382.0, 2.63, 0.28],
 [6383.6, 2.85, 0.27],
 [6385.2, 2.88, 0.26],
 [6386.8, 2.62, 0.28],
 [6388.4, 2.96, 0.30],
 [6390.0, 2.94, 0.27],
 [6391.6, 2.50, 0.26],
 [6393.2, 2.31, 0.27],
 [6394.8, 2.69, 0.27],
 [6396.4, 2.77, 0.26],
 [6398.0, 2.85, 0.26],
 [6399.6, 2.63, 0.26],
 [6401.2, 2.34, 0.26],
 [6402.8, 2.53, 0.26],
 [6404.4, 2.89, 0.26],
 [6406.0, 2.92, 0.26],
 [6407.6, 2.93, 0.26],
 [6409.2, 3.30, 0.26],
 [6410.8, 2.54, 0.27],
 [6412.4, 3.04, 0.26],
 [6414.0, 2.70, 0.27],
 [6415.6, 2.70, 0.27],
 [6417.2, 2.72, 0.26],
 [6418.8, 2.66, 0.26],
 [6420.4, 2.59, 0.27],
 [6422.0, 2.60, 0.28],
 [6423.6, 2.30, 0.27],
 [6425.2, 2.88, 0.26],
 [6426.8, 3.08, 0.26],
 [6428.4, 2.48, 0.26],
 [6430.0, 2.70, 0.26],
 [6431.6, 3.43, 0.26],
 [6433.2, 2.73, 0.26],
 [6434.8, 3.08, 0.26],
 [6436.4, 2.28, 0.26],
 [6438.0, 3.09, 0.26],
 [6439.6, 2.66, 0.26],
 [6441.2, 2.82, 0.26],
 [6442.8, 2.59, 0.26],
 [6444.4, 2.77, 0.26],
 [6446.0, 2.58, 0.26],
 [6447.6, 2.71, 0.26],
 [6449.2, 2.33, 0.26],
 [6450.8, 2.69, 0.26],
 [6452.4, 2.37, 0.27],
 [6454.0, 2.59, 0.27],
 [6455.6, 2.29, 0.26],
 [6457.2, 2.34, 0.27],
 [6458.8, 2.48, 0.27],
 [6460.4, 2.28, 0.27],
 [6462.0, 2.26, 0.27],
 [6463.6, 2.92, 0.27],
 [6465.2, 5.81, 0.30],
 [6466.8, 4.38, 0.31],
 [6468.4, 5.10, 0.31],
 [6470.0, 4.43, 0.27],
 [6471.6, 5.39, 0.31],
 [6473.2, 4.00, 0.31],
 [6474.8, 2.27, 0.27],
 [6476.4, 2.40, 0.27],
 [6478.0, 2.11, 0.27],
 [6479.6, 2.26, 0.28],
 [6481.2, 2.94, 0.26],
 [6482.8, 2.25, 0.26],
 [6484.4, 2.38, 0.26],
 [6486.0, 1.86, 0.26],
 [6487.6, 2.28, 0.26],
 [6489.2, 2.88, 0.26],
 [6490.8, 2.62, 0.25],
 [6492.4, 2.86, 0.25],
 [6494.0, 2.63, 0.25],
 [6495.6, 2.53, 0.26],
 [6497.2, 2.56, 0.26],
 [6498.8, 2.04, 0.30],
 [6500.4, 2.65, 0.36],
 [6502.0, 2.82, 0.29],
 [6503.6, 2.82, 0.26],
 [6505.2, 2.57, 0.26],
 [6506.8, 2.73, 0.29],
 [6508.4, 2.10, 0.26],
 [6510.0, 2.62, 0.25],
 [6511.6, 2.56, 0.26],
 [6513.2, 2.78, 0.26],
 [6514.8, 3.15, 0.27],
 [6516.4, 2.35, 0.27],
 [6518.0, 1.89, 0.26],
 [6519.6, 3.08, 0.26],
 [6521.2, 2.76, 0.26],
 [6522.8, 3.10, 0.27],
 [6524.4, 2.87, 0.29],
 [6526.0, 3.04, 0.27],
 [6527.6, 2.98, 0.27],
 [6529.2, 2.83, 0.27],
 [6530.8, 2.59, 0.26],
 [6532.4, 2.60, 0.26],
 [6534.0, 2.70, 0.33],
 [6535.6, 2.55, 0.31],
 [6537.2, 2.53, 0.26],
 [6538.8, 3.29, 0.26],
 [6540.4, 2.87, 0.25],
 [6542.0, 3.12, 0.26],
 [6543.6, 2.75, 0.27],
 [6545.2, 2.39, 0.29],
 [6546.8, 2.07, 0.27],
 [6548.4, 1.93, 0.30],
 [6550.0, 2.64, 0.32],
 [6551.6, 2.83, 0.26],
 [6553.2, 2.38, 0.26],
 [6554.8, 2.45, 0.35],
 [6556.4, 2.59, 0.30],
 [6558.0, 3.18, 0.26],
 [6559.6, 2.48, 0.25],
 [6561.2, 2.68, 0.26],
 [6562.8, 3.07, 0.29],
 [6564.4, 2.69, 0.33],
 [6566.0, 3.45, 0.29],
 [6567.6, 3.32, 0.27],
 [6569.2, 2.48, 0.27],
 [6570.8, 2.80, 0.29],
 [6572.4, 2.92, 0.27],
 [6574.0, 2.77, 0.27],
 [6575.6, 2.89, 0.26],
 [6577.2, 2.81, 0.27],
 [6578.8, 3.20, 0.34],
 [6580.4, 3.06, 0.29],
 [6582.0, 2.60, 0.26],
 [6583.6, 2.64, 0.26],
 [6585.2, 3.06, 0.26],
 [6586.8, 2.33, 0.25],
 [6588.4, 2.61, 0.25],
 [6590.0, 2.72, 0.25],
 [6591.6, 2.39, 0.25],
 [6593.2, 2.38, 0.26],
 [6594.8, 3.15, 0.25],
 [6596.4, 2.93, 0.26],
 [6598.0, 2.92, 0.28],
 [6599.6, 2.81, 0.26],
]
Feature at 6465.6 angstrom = H-beta 4861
